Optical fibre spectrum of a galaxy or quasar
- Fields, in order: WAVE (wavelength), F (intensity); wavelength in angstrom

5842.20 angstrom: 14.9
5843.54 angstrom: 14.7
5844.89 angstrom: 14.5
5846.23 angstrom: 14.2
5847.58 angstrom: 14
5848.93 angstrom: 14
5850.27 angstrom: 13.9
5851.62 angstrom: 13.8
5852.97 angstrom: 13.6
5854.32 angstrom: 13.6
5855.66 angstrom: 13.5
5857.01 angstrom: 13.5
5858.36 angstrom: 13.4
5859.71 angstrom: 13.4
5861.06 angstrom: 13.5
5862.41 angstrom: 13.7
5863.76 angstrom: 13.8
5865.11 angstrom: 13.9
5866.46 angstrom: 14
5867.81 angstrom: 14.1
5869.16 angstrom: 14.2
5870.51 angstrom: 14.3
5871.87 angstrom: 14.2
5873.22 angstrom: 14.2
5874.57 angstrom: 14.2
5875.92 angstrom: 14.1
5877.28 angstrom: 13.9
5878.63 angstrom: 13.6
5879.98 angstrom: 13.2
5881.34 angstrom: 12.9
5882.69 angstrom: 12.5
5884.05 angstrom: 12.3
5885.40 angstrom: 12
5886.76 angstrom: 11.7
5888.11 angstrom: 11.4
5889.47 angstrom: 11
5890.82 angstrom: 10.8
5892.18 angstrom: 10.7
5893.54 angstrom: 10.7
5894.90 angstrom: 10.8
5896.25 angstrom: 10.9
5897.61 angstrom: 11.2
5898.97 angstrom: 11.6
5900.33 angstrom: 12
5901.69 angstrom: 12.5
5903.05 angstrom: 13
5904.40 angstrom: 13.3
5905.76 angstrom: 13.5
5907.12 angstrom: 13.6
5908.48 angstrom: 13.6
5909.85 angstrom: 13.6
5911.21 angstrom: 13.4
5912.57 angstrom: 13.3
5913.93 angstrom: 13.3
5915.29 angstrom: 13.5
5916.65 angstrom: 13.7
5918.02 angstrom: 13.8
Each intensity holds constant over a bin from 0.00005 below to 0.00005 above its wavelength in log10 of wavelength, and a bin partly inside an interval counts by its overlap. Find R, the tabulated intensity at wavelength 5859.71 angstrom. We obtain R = 13.4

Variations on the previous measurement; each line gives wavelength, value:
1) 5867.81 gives 14.1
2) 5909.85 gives 13.6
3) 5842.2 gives 14.9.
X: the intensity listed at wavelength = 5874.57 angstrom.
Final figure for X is 14.2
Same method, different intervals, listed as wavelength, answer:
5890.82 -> 10.8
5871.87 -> 14.2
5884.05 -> 12.3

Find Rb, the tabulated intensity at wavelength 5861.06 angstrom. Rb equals 13.5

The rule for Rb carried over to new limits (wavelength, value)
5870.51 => 14.3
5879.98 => 13.2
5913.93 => 13.3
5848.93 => 14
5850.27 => 13.9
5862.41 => 13.7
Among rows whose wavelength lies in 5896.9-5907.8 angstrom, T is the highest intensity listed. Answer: 13.6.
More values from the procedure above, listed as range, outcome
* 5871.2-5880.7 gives 14.2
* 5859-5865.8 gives 13.9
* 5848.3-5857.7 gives 14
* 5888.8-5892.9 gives 11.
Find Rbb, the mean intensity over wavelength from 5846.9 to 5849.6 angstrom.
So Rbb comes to 14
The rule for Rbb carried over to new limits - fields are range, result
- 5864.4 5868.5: 14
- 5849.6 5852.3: 13.8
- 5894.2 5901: 11.3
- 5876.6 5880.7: 13.6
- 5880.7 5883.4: 12.7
